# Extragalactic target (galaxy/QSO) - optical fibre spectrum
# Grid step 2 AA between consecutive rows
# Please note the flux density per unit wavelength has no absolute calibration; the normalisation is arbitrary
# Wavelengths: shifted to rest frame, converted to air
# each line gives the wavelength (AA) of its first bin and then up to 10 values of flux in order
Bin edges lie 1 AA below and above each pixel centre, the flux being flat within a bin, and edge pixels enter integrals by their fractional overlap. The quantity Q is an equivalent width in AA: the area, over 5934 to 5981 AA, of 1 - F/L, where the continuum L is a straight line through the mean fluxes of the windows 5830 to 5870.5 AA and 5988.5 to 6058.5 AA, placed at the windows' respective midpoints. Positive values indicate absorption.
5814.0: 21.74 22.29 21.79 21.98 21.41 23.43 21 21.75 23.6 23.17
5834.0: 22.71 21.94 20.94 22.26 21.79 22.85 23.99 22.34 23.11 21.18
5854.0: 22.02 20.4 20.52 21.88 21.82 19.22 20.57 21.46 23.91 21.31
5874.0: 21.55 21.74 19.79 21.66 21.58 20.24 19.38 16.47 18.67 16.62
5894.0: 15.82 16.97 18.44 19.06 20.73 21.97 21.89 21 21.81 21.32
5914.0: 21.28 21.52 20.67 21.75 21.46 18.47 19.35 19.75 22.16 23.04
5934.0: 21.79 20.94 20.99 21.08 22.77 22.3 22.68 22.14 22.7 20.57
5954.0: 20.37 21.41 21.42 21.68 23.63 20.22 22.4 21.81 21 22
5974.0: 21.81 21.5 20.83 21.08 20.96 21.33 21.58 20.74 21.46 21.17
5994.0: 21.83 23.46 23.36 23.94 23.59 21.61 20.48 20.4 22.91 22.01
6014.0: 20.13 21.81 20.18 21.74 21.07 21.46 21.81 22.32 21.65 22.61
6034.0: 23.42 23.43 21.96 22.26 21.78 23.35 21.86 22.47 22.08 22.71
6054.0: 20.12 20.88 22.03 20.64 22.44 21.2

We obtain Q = 0.7 AA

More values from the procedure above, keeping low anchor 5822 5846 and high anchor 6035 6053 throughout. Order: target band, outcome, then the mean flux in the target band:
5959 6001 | 1.1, 21.8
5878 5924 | 4.9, 20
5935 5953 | 0.5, 21.8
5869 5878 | 0.2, 21.9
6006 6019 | 0.7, 21.2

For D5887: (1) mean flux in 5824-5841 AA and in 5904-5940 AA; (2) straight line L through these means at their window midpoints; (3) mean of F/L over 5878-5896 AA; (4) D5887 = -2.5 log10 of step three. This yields 0.15 mag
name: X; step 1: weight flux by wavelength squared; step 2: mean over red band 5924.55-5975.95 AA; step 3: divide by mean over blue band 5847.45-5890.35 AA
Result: 1.1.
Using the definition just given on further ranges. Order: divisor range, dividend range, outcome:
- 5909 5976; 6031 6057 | 1.07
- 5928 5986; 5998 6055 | 1.04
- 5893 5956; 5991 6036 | 1.08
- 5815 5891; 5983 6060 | 1.08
